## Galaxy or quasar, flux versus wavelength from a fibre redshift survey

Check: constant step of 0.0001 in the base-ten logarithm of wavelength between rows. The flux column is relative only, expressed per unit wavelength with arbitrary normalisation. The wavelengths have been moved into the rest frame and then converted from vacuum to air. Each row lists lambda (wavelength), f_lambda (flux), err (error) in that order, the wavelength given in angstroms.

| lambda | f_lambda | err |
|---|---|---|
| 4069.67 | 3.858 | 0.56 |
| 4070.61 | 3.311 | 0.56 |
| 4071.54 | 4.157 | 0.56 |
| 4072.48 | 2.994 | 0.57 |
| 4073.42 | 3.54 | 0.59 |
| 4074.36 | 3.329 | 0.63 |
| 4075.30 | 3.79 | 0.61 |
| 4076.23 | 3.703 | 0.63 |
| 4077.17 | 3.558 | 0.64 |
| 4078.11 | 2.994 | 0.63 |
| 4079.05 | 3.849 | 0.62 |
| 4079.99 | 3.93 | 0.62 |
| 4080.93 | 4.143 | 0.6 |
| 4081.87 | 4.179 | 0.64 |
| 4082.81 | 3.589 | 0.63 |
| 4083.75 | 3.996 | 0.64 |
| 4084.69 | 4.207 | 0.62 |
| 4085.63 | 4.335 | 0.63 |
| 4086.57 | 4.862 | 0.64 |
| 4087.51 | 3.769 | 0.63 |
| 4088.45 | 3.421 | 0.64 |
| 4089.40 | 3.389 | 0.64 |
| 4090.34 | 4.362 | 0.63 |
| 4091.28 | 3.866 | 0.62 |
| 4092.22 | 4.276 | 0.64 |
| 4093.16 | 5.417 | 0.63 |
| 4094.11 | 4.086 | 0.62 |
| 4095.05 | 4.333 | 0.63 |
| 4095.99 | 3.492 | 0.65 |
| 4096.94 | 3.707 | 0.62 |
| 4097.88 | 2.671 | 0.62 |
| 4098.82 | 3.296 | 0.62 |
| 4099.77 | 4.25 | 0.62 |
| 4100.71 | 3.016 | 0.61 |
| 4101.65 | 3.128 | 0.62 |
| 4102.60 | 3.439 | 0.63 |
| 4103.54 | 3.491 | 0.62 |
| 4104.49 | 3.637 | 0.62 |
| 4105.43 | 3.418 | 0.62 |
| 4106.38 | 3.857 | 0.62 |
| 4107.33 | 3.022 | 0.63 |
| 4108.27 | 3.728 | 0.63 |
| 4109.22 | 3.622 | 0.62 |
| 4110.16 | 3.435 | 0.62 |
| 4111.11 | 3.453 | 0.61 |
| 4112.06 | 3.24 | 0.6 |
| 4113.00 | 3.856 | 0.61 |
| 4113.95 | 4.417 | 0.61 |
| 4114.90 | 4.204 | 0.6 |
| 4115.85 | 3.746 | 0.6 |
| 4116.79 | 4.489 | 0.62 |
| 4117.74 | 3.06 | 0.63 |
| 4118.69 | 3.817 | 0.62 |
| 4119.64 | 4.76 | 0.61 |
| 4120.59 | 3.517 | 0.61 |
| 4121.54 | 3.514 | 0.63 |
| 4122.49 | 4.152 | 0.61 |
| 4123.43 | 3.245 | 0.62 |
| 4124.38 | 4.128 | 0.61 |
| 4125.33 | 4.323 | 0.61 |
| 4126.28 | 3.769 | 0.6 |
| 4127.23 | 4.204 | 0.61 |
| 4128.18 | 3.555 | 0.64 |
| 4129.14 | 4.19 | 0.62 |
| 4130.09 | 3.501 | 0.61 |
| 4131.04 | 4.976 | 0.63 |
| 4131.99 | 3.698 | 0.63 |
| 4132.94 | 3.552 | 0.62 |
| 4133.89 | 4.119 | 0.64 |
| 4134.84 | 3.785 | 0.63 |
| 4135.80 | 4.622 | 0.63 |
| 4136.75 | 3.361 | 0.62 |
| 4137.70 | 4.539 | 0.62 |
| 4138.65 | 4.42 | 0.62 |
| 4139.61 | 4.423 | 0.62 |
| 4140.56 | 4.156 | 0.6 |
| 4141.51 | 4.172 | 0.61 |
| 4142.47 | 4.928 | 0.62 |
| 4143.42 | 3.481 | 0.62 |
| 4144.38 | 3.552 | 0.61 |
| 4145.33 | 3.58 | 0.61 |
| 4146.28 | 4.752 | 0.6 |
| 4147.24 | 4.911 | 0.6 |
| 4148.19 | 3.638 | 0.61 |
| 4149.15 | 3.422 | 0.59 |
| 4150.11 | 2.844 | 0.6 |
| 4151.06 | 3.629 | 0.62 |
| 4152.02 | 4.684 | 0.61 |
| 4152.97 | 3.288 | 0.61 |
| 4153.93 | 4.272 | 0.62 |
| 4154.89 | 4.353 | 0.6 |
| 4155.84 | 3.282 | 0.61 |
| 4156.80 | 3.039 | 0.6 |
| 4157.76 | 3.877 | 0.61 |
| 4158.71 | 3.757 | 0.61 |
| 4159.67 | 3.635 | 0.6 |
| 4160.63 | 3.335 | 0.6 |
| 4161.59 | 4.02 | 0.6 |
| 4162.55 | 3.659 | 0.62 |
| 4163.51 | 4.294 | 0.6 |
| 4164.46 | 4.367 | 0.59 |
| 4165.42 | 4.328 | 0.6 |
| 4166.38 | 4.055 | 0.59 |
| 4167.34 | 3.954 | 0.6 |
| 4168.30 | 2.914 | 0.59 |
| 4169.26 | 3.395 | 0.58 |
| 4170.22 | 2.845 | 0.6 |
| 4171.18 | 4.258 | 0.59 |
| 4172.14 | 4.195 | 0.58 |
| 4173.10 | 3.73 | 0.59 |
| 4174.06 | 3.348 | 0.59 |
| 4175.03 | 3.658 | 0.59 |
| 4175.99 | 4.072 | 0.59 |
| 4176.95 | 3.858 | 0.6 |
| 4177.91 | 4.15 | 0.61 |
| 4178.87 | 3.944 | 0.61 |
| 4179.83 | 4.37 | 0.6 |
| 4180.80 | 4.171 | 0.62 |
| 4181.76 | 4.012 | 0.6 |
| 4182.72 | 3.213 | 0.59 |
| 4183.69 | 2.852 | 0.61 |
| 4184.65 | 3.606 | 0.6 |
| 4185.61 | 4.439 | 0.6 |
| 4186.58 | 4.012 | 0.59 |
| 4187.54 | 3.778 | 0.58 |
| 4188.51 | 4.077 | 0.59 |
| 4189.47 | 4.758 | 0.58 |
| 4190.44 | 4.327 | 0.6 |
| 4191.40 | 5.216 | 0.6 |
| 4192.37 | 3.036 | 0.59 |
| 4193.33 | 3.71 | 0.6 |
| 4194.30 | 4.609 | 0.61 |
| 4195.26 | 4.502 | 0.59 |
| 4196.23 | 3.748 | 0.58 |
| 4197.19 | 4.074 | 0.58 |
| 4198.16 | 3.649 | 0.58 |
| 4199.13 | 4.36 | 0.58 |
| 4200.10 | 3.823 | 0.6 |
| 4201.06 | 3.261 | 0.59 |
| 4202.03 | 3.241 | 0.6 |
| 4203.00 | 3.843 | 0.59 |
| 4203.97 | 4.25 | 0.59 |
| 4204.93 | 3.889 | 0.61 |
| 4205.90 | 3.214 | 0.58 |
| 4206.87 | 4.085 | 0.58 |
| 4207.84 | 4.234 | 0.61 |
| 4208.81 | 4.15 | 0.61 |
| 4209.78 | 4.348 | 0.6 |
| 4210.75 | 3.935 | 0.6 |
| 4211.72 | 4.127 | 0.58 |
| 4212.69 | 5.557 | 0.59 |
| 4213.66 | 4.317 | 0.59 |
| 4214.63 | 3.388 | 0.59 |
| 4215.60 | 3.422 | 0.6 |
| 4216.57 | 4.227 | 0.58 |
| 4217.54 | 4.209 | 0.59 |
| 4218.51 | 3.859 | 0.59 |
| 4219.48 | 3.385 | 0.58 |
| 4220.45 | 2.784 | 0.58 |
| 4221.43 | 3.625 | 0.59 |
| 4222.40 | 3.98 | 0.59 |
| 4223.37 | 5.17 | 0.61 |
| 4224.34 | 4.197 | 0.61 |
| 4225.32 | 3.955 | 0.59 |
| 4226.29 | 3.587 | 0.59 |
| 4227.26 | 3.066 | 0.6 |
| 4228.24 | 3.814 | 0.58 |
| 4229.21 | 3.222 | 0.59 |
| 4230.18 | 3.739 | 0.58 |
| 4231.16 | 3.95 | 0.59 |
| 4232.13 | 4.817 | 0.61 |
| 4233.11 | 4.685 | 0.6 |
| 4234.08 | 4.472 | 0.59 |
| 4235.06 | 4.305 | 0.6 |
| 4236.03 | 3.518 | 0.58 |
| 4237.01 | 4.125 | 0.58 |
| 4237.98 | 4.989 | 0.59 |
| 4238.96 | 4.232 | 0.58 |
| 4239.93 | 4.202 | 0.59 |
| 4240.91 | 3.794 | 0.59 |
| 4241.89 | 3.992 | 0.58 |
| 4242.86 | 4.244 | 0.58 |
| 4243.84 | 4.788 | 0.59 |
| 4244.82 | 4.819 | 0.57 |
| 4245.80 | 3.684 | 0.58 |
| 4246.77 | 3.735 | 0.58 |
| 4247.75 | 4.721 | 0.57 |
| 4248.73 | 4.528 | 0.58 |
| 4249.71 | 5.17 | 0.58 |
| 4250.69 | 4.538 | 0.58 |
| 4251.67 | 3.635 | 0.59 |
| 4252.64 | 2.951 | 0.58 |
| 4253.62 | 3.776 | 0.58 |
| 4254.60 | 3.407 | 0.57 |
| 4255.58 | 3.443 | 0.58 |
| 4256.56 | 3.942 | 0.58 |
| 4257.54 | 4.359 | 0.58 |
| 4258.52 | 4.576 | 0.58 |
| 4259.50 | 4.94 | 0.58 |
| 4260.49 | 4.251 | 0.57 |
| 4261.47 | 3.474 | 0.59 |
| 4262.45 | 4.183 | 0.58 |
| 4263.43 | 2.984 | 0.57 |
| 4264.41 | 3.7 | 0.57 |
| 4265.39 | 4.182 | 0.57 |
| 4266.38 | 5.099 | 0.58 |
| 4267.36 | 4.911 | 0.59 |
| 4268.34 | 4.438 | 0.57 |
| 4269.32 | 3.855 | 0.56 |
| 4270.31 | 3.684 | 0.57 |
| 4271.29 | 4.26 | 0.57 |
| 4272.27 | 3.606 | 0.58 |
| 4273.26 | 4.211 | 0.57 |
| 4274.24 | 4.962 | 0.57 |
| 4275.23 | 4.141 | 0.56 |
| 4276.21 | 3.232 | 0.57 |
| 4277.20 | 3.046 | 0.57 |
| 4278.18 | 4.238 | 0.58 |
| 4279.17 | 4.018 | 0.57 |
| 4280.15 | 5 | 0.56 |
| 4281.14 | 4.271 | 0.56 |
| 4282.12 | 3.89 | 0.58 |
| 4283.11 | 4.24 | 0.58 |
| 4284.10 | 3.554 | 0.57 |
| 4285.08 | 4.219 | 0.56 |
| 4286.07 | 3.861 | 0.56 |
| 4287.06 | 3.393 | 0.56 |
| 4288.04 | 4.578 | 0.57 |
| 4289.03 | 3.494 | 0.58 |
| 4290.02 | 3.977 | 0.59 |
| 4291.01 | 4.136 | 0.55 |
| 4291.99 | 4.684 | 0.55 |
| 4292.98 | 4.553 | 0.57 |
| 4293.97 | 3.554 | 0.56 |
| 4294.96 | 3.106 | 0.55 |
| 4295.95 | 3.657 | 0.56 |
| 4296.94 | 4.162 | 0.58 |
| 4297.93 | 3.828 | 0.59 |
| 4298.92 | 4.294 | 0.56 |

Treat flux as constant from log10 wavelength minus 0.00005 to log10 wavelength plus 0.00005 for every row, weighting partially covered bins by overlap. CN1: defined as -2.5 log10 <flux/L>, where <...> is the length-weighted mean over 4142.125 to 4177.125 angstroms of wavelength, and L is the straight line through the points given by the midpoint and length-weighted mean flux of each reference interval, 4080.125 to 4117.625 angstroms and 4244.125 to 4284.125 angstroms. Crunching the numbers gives 0.03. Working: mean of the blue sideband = 3.81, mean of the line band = 3.81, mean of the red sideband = 4.1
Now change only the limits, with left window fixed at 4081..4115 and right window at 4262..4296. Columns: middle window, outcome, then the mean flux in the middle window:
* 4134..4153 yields -0.05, 4.03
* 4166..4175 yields 0.08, 3.63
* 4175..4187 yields 0.01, 3.88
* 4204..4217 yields -0.04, 4.08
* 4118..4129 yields -0.02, 3.9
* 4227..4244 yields -0.04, 4.11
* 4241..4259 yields -0.03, 4.12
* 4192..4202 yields 0.02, 3.86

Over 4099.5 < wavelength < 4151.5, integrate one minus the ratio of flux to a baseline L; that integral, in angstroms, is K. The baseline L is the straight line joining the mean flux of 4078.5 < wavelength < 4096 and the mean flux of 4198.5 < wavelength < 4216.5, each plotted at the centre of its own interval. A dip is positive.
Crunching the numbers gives 2.6 angstroms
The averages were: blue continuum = 4.09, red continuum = 3.97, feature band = 3.85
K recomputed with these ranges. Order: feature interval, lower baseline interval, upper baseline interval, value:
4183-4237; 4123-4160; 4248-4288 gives 0.5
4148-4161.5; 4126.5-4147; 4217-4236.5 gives 1.3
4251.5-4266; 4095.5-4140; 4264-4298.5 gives 0.5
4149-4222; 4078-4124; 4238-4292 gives 1.5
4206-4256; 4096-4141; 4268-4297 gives -1.5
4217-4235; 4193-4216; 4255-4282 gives 0.5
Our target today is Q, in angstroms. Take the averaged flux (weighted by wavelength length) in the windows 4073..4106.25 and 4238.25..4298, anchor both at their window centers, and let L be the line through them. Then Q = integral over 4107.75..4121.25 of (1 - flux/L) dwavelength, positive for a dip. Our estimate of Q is 0.08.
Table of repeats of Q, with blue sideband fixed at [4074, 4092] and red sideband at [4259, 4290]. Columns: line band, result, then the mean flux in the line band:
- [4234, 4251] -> -1.2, 4.32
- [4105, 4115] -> 0.7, 3.64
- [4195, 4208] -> 0.4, 3.85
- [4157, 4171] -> 0.7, 3.74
